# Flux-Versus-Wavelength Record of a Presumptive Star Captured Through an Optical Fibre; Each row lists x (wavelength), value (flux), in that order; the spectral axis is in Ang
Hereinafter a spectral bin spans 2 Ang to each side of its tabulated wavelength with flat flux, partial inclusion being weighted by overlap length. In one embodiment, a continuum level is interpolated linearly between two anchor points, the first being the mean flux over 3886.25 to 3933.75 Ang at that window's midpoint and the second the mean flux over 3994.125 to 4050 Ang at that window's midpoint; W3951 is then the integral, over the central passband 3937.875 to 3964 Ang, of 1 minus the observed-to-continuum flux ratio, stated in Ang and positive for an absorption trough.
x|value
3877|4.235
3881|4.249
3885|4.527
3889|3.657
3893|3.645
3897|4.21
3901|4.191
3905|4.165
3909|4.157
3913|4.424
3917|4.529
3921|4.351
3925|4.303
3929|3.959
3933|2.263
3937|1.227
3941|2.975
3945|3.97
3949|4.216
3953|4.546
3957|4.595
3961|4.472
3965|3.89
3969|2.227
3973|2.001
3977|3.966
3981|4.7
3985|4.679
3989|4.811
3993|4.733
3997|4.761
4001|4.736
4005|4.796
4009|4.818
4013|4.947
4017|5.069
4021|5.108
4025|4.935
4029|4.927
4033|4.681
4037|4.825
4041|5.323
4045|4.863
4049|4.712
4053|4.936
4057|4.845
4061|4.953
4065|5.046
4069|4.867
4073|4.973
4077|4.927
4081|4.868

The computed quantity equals 2.2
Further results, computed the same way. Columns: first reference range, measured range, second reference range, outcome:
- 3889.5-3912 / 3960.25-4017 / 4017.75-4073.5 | 4.0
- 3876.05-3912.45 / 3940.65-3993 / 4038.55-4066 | 6.0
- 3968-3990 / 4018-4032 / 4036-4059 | -1.4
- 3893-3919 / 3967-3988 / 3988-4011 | 4.9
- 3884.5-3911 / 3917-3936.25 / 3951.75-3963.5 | 2.8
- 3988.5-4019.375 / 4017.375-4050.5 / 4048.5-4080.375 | -0.4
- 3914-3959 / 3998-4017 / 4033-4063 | -1.5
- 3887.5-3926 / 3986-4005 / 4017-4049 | -0.2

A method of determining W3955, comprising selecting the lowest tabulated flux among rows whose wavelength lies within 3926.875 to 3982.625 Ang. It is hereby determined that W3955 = 1.227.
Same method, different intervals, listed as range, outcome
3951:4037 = 2.001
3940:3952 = 2.975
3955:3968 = 3.89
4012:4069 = 4.681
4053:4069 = 4.845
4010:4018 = 4.947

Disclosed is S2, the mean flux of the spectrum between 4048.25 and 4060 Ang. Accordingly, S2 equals 4.85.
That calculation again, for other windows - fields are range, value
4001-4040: 4.9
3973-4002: 4.44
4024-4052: 4.9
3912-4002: 3.91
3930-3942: 2.24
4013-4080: 4.94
